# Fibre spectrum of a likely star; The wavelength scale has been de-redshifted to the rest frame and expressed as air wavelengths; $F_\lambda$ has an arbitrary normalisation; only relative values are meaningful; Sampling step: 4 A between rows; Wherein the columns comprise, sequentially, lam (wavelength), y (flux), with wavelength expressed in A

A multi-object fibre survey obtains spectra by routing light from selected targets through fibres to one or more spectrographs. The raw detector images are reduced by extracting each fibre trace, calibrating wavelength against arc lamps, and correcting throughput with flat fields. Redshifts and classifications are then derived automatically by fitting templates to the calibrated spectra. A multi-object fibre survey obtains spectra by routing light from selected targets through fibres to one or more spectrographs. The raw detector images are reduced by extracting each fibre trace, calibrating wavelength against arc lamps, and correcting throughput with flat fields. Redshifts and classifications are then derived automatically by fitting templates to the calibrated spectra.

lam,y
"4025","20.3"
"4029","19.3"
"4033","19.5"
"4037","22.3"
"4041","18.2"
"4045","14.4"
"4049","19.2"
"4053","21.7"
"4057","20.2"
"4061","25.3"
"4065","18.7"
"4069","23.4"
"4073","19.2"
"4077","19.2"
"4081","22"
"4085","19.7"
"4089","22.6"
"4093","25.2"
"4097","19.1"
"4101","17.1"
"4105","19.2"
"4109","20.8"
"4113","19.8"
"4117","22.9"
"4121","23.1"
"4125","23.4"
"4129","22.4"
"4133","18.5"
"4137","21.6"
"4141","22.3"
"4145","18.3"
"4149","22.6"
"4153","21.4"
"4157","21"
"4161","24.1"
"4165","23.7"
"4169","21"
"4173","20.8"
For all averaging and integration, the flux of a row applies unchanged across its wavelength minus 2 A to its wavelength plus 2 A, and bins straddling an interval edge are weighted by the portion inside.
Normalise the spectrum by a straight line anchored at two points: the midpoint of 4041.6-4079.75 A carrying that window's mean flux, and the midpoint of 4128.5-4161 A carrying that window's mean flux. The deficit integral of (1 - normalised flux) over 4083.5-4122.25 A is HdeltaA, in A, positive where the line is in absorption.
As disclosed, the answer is -0.6 A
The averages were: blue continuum 20.1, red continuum 21.1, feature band 20.9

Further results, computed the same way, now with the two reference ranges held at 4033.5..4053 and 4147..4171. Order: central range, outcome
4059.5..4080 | -1.5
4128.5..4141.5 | 0.4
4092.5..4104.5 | 0.5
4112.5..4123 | -0.6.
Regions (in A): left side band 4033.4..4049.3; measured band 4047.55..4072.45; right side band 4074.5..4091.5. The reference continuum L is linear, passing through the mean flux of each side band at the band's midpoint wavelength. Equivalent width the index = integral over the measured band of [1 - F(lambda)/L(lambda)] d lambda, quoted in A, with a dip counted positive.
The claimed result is -2.17 A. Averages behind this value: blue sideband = 18.6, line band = 21.3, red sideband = 21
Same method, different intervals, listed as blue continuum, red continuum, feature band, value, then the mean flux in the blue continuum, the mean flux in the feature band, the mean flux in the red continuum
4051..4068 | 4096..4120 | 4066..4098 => -0.70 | 21.6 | 21.3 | 20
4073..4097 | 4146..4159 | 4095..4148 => 1.67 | 21.3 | 20.7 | 21.4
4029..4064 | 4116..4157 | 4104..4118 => 0.35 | 20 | 20.6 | 21.6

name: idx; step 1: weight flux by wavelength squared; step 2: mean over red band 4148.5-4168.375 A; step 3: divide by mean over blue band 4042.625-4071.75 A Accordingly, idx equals 1.16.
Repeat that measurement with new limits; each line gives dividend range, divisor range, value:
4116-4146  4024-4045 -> 1.17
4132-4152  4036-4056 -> 1.14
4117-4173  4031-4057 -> 1.19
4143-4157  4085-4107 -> 1.04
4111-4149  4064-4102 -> 1.06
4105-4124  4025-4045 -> 1.16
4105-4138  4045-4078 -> 1.07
